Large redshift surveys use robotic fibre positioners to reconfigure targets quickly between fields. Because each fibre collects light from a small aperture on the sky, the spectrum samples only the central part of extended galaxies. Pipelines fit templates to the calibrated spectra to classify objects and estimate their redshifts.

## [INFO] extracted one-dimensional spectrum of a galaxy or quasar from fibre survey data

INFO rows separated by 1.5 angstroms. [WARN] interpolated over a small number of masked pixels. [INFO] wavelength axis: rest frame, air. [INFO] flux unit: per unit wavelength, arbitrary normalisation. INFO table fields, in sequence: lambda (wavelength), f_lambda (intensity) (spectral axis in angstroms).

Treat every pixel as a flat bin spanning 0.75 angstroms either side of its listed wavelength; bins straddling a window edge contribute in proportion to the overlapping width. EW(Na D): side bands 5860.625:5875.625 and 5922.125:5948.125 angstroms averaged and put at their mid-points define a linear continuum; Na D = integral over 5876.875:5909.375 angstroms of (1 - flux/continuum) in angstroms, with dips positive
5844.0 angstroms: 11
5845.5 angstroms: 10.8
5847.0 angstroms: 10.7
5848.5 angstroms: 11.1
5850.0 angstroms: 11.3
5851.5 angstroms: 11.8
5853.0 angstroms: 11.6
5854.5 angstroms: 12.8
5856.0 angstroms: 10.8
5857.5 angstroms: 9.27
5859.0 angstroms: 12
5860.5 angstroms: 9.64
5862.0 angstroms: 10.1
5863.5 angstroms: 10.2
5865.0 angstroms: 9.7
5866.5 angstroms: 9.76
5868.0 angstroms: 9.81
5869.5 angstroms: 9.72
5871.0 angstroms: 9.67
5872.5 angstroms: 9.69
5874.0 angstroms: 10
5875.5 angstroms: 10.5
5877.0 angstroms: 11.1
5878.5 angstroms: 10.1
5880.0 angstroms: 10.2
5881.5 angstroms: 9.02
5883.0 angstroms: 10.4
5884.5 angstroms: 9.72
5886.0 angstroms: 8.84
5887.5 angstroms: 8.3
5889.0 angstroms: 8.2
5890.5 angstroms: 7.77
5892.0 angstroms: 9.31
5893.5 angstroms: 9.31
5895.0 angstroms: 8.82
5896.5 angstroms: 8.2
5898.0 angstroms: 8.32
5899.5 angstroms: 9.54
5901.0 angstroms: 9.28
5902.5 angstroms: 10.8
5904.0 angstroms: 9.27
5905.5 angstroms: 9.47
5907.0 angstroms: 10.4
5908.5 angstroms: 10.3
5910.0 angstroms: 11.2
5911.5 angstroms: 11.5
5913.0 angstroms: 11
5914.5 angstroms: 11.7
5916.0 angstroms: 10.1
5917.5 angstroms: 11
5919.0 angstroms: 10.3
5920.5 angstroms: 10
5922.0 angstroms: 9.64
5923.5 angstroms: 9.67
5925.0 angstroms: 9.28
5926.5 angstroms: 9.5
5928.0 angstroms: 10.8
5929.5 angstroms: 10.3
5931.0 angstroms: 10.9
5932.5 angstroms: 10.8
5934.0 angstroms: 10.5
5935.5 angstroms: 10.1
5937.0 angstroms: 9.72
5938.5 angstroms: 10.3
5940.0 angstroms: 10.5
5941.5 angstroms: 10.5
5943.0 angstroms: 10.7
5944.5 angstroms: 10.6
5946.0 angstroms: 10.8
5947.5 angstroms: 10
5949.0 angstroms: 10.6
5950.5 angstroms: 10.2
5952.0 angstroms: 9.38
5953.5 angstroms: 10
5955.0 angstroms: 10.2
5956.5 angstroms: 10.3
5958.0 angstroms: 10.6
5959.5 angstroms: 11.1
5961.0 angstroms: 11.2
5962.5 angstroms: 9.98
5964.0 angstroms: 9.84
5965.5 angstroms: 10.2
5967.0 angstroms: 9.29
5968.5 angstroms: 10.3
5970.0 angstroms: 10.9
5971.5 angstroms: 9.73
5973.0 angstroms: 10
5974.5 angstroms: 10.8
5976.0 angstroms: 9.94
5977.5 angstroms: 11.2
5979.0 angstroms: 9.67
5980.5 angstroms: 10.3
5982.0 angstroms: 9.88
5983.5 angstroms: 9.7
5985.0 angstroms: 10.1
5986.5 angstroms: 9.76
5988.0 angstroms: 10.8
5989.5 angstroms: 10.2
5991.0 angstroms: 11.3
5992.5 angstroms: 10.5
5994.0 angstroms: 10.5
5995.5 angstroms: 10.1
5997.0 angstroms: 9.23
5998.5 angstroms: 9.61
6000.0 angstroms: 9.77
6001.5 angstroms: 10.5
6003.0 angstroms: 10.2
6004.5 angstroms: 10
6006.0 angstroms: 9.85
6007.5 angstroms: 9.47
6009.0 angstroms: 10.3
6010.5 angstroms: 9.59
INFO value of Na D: 2.1 angstroms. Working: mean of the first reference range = 9.88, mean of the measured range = 9.37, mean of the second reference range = 10.3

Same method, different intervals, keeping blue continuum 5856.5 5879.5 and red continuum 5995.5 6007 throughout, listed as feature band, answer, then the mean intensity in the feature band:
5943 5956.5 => -0.4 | 10.3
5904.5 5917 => -0.8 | 10.7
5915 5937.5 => -0.4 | 10.2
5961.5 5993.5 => -1.0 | 10.2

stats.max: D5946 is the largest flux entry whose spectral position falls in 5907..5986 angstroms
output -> 11.7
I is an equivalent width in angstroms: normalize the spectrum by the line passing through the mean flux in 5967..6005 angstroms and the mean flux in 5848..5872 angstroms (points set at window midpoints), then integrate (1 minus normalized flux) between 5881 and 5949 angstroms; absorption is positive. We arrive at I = 3.0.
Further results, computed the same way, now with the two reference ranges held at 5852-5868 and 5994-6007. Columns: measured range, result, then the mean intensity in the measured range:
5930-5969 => -0.64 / 10.3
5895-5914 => 0.82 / 9.92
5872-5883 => 0.39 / 10.1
